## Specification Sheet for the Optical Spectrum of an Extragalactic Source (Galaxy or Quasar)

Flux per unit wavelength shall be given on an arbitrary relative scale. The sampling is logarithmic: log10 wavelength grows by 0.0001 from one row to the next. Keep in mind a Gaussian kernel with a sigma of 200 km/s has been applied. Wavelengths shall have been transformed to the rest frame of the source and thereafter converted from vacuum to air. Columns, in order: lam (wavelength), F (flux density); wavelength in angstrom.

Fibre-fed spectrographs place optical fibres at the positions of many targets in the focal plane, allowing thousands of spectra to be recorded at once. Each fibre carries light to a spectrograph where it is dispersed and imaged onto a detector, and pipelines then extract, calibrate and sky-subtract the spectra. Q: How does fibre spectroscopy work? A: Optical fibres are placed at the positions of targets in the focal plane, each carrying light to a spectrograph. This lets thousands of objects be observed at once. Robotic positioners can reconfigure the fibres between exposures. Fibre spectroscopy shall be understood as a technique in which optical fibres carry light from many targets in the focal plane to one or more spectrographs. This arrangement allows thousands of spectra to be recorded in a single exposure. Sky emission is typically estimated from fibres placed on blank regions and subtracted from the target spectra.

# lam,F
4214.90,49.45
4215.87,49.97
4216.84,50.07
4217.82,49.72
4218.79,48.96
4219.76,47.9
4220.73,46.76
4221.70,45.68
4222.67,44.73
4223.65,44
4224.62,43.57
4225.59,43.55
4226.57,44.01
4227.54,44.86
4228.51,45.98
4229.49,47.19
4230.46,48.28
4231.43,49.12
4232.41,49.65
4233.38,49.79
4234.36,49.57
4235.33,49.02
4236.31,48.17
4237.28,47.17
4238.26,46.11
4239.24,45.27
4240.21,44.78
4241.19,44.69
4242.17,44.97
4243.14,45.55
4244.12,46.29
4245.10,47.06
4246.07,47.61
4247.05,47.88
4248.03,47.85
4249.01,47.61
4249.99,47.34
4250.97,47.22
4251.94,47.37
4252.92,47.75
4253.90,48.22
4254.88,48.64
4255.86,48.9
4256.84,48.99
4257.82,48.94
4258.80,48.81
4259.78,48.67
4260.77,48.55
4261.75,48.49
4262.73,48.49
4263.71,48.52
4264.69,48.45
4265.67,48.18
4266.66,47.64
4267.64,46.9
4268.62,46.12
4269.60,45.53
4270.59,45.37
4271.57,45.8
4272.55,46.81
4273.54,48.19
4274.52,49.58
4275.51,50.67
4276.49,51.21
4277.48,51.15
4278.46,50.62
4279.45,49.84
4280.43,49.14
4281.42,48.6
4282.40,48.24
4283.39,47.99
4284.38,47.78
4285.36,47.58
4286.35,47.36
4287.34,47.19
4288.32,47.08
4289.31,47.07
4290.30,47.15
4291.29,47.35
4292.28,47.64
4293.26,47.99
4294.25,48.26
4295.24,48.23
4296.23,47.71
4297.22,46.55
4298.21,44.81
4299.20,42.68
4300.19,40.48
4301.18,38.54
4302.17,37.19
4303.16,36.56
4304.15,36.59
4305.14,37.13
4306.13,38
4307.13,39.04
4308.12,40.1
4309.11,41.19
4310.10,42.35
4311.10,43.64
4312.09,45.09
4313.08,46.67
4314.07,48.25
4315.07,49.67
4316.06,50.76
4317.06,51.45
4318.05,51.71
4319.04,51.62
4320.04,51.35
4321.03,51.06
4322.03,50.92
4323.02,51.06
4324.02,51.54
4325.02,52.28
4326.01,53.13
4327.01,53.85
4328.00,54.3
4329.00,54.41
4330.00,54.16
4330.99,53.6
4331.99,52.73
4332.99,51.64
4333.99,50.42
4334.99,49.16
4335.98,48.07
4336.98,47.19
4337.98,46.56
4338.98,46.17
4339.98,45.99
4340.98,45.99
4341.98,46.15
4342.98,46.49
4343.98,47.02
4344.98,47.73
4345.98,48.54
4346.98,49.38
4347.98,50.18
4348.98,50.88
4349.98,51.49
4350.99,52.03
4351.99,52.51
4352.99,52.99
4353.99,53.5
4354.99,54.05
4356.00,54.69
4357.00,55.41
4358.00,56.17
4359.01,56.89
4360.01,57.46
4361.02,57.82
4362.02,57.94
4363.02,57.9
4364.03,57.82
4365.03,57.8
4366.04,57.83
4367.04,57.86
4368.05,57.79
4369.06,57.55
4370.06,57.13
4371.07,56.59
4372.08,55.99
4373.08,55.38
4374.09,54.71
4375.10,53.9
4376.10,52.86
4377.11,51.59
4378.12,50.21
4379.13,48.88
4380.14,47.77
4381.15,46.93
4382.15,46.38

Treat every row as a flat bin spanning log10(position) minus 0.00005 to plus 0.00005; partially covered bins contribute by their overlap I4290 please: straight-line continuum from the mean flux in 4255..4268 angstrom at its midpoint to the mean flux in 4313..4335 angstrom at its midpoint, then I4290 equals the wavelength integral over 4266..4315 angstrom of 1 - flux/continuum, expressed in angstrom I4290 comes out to 4.2 angstrom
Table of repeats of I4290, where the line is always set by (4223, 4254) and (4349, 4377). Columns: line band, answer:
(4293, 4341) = 4.81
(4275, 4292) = 0.46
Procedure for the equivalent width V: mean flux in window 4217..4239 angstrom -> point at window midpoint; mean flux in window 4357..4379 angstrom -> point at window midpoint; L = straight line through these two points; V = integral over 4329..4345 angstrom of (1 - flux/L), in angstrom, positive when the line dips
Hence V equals 1.5 angstrom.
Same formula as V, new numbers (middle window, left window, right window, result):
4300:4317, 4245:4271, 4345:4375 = 3.1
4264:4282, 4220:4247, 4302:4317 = -1.6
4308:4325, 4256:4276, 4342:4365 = 0.8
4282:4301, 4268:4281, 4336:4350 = 0.6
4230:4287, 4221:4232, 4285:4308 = -4.1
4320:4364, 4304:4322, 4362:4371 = 0.3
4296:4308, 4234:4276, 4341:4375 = 2.4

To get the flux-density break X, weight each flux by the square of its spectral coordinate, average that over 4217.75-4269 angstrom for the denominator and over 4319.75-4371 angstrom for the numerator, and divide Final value 1.17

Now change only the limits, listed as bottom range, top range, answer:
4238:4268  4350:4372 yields 1.24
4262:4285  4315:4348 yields 1.07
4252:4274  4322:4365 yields 1.13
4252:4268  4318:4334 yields 1.12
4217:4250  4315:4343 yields 1.13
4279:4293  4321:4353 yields 1.07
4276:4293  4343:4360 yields 1.11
